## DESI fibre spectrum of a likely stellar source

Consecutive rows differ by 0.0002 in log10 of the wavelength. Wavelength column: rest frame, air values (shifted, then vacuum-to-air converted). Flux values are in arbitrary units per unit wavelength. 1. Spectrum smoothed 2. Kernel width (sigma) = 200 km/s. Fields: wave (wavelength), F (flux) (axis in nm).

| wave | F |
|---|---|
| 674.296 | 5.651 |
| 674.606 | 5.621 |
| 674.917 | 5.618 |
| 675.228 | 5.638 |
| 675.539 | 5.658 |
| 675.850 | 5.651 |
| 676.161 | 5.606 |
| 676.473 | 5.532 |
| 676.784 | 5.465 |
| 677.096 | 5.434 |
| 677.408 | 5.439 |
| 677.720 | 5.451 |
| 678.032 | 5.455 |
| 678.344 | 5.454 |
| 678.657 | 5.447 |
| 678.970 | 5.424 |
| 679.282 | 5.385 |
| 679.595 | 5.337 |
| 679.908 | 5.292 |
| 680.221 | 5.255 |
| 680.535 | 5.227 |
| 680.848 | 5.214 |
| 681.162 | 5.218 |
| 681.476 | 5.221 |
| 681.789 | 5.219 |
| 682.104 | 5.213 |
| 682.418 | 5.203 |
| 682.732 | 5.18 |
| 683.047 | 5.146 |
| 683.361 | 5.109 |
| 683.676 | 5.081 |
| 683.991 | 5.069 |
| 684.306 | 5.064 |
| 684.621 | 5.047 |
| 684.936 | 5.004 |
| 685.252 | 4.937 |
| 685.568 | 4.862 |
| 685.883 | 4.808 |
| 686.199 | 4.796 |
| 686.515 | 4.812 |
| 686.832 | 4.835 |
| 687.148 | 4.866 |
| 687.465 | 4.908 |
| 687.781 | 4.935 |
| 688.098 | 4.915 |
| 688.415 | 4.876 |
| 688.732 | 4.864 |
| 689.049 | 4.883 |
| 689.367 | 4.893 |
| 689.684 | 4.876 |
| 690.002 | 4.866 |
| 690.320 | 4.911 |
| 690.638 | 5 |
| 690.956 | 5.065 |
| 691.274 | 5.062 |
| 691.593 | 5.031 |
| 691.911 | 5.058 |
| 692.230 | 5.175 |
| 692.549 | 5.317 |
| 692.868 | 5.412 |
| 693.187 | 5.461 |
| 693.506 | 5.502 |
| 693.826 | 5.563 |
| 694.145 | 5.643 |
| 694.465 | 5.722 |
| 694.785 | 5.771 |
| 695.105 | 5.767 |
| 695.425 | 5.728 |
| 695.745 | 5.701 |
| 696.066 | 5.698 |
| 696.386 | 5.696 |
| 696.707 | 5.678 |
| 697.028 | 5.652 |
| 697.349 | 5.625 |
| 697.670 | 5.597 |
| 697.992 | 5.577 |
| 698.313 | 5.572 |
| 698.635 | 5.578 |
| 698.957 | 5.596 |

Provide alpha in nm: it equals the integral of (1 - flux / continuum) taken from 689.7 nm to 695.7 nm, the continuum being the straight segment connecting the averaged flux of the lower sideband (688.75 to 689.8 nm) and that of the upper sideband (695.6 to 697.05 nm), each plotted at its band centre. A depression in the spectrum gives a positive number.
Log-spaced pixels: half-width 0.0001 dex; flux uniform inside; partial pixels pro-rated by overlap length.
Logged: -0.063 nm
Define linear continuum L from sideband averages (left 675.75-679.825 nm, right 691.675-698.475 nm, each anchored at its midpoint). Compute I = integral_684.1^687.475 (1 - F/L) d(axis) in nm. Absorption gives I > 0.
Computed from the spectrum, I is 0.37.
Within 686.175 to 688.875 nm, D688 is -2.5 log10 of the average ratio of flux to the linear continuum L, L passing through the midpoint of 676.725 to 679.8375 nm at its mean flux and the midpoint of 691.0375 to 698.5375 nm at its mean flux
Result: 0.13 mag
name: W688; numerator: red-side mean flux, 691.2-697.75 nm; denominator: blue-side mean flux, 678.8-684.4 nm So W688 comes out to 1.06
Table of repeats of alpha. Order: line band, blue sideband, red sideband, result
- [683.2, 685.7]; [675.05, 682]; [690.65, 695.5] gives 0.18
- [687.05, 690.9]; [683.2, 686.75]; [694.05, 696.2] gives 0.26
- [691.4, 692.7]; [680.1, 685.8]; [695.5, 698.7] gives 0.07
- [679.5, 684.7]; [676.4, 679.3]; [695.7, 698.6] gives 0.29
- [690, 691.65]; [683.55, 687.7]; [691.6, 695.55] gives 0.09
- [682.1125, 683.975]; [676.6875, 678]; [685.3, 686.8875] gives -0.04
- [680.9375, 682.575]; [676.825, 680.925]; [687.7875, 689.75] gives 0.01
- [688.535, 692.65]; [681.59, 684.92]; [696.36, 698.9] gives 0.29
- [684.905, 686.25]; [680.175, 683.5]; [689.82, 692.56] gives 0.07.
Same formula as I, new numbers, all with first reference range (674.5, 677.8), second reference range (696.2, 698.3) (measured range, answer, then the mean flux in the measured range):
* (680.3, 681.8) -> 0.10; 5.22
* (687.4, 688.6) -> 0.15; 4.91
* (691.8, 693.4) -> 0.09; 5.3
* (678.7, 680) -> 0.05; 5.37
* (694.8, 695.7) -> -0.02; 5.75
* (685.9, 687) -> 0.15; 4.81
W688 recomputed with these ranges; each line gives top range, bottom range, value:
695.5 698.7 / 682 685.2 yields 1.11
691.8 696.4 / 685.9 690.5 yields 1.14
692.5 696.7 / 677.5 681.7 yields 1.05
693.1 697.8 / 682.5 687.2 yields 1.14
